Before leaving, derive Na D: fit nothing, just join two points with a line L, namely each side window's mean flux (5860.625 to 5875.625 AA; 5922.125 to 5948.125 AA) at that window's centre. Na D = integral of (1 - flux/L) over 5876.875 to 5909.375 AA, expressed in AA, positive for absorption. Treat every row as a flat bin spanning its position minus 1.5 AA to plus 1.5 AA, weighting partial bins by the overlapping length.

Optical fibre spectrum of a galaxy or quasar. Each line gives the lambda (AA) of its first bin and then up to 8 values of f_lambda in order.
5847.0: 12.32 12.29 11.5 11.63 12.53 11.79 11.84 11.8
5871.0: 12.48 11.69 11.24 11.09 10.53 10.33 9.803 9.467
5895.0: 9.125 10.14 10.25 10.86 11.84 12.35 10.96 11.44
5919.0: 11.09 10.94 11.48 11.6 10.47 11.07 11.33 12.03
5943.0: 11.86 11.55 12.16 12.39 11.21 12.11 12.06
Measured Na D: 3.6 AA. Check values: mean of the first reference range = 11.9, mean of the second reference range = 11.4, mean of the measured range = 10.4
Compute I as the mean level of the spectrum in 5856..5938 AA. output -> 11.1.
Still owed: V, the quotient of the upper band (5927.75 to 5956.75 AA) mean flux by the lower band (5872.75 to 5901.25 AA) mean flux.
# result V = 1.1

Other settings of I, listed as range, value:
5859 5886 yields 11.5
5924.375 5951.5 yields 11.5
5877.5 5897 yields 10.1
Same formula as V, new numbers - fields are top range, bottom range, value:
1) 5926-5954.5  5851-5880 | 0.98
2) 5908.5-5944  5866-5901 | 1.06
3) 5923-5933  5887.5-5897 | 1.18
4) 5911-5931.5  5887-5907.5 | 1.11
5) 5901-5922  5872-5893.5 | 1.06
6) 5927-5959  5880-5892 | 1.13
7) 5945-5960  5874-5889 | 1.10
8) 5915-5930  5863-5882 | 0.97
